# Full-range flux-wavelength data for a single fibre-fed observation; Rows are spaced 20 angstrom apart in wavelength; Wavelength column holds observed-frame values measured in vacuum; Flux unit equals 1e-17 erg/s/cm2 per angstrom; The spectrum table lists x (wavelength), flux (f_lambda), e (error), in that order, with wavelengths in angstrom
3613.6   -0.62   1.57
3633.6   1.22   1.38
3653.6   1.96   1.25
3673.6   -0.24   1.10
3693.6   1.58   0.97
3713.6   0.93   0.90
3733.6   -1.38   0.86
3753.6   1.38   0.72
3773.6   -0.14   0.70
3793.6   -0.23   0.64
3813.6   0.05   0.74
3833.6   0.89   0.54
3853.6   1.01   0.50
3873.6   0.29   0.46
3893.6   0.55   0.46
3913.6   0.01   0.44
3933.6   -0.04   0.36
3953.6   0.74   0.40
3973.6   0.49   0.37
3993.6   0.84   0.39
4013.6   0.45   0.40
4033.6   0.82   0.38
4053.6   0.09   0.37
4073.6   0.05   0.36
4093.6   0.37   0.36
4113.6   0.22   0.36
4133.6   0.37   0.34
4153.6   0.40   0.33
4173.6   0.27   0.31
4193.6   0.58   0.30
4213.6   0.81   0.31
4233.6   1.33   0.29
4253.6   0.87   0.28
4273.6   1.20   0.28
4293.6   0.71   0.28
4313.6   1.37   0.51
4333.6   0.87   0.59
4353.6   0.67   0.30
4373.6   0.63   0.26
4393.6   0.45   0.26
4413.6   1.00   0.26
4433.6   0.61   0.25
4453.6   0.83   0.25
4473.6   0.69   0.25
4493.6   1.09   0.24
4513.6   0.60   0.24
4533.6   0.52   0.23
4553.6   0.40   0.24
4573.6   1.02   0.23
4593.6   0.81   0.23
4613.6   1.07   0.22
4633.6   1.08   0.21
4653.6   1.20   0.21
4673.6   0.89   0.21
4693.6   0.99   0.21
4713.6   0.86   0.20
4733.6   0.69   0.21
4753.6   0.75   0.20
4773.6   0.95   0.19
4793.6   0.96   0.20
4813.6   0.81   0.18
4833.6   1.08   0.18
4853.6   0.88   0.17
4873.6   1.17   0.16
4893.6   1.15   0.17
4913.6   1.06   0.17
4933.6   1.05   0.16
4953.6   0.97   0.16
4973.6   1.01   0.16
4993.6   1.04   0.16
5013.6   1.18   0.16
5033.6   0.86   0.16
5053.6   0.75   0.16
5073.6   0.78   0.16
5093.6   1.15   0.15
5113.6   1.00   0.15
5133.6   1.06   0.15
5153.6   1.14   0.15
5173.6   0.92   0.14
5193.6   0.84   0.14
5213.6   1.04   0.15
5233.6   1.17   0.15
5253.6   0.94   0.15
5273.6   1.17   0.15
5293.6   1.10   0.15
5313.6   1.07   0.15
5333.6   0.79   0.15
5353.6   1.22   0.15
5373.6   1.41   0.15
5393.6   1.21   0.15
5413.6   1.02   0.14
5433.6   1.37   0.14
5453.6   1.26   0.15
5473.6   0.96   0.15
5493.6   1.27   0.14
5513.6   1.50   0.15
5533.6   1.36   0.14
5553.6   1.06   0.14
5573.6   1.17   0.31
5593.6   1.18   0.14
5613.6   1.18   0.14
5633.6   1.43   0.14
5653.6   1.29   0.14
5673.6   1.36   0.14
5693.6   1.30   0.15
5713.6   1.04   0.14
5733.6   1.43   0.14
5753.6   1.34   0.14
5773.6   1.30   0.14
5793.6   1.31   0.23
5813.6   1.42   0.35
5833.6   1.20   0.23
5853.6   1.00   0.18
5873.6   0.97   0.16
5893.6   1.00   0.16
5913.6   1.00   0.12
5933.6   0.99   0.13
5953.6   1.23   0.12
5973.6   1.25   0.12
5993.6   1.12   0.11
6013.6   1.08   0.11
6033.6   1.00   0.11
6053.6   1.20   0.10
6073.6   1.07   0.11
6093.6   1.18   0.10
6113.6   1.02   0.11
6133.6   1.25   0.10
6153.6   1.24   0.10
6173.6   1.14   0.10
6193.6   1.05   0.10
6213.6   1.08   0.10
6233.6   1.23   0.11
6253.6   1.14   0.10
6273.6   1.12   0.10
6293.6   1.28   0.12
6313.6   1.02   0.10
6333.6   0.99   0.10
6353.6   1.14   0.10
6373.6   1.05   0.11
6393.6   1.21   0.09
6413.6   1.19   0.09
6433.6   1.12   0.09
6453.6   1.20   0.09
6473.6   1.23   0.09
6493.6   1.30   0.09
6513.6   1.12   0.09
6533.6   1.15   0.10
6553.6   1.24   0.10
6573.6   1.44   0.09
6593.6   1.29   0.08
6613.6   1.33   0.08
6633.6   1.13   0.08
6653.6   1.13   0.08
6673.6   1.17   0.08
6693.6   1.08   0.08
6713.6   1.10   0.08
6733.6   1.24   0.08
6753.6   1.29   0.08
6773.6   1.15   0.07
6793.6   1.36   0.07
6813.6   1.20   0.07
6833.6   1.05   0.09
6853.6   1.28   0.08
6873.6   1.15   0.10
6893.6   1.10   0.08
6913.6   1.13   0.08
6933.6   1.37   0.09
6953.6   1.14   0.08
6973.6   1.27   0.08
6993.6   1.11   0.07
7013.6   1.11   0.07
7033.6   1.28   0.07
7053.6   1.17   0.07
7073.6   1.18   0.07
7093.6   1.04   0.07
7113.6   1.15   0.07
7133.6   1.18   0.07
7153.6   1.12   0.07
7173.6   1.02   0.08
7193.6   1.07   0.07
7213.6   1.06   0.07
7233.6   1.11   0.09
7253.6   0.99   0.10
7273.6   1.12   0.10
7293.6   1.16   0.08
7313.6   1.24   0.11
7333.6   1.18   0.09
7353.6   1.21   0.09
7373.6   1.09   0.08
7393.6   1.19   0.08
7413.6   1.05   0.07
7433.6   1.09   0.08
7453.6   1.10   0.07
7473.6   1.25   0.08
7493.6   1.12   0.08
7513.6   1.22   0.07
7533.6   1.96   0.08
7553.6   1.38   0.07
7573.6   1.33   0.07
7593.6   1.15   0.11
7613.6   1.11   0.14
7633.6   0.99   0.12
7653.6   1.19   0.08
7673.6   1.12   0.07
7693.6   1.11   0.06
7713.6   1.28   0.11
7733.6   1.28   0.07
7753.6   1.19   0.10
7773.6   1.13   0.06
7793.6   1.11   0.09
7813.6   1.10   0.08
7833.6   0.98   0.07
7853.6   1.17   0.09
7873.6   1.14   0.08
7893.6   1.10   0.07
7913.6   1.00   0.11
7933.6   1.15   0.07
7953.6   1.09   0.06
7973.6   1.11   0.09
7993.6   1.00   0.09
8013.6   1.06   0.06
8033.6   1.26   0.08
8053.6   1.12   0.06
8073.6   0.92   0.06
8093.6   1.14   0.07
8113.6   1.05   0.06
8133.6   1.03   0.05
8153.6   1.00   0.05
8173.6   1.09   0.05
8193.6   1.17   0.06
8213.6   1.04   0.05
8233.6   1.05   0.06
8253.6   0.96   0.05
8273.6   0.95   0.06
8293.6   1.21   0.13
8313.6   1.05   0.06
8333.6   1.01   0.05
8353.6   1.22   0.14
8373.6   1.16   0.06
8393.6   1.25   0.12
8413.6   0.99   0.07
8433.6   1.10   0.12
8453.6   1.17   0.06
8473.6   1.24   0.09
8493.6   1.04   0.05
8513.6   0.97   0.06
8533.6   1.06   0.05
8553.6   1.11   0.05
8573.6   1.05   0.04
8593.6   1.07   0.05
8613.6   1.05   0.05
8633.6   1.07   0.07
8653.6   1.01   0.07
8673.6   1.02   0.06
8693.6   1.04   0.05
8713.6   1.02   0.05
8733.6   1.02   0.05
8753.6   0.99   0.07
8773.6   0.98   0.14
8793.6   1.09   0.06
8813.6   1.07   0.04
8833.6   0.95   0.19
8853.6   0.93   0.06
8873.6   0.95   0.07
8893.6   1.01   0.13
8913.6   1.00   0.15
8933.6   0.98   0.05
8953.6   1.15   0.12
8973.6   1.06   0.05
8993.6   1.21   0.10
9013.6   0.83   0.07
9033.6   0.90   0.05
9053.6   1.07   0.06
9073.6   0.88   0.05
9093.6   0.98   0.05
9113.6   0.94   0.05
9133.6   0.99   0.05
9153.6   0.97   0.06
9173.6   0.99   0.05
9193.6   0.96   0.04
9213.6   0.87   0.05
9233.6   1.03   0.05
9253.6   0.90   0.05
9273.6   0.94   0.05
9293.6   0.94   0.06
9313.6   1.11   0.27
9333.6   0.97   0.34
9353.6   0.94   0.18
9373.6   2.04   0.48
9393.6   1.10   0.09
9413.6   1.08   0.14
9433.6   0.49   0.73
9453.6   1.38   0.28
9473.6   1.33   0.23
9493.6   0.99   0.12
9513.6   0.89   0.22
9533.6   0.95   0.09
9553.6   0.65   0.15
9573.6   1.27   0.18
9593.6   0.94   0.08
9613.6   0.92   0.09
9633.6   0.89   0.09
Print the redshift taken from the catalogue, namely 0.15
